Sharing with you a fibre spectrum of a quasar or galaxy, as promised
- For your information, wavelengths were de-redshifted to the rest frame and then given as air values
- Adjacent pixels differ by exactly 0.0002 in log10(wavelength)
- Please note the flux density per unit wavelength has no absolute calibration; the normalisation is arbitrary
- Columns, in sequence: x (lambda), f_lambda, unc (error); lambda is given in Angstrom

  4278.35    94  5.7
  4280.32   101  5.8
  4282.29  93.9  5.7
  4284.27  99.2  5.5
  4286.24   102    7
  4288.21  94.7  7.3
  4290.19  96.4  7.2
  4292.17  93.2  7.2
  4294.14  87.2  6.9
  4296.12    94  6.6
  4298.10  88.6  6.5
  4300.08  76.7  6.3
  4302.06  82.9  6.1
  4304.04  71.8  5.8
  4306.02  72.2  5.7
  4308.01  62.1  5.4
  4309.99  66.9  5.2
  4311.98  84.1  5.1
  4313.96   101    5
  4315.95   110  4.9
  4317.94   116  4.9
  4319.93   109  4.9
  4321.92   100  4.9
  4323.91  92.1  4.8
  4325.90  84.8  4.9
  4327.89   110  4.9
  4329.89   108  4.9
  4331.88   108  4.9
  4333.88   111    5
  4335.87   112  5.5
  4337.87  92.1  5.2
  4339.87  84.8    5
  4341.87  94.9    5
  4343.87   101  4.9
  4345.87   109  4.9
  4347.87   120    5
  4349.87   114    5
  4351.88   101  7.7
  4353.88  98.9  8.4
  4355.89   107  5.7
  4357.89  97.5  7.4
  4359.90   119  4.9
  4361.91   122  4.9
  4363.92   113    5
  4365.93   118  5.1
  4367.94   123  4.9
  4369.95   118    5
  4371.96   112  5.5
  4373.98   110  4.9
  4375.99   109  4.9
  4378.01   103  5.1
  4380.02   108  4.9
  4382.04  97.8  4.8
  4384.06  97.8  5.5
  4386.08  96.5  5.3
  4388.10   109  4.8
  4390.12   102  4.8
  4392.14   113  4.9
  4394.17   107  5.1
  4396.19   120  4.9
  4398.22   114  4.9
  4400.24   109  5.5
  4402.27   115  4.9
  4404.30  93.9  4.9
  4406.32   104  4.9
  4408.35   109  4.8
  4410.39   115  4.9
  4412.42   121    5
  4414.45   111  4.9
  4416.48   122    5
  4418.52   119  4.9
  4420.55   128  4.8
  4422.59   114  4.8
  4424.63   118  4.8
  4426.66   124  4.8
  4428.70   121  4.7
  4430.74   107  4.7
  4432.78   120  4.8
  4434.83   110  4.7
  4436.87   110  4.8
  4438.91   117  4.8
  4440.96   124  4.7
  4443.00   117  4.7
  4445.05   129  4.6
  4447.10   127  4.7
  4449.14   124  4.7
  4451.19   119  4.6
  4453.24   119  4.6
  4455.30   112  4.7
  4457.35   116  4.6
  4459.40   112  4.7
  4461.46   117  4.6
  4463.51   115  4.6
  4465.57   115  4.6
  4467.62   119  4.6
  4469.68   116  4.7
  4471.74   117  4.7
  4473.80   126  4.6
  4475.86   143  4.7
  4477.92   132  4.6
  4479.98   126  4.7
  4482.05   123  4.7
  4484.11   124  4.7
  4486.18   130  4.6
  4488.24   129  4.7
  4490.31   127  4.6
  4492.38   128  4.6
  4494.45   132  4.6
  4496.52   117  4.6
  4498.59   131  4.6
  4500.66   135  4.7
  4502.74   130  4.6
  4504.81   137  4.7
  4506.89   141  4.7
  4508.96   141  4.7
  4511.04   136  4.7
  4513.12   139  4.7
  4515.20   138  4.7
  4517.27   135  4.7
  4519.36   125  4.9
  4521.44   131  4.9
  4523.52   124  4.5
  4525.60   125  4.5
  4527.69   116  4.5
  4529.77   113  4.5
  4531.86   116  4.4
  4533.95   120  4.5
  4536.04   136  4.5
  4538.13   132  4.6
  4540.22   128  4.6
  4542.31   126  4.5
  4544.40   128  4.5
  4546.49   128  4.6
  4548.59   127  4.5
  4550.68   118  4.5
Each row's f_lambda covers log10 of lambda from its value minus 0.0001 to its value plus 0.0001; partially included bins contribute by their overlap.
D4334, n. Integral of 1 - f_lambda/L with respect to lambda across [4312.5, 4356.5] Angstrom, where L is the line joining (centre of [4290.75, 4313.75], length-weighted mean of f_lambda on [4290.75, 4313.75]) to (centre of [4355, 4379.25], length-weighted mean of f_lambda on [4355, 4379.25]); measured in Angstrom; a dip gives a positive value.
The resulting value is -3.31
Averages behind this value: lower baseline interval 81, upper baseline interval 113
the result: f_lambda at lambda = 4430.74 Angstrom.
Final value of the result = 107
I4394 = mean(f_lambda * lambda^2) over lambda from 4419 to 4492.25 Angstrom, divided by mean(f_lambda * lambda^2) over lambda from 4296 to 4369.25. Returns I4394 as 1.28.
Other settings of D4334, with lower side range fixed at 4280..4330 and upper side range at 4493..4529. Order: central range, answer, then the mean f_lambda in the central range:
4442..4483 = 0.24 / 121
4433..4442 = 0.11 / 116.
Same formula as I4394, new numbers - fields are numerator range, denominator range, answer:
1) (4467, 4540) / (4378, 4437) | 1.20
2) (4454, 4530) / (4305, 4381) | 1.31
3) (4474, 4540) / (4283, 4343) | 1.51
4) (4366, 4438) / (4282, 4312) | 1.38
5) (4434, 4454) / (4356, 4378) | 1.09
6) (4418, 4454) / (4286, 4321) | 1.42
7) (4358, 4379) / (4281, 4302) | 1.28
